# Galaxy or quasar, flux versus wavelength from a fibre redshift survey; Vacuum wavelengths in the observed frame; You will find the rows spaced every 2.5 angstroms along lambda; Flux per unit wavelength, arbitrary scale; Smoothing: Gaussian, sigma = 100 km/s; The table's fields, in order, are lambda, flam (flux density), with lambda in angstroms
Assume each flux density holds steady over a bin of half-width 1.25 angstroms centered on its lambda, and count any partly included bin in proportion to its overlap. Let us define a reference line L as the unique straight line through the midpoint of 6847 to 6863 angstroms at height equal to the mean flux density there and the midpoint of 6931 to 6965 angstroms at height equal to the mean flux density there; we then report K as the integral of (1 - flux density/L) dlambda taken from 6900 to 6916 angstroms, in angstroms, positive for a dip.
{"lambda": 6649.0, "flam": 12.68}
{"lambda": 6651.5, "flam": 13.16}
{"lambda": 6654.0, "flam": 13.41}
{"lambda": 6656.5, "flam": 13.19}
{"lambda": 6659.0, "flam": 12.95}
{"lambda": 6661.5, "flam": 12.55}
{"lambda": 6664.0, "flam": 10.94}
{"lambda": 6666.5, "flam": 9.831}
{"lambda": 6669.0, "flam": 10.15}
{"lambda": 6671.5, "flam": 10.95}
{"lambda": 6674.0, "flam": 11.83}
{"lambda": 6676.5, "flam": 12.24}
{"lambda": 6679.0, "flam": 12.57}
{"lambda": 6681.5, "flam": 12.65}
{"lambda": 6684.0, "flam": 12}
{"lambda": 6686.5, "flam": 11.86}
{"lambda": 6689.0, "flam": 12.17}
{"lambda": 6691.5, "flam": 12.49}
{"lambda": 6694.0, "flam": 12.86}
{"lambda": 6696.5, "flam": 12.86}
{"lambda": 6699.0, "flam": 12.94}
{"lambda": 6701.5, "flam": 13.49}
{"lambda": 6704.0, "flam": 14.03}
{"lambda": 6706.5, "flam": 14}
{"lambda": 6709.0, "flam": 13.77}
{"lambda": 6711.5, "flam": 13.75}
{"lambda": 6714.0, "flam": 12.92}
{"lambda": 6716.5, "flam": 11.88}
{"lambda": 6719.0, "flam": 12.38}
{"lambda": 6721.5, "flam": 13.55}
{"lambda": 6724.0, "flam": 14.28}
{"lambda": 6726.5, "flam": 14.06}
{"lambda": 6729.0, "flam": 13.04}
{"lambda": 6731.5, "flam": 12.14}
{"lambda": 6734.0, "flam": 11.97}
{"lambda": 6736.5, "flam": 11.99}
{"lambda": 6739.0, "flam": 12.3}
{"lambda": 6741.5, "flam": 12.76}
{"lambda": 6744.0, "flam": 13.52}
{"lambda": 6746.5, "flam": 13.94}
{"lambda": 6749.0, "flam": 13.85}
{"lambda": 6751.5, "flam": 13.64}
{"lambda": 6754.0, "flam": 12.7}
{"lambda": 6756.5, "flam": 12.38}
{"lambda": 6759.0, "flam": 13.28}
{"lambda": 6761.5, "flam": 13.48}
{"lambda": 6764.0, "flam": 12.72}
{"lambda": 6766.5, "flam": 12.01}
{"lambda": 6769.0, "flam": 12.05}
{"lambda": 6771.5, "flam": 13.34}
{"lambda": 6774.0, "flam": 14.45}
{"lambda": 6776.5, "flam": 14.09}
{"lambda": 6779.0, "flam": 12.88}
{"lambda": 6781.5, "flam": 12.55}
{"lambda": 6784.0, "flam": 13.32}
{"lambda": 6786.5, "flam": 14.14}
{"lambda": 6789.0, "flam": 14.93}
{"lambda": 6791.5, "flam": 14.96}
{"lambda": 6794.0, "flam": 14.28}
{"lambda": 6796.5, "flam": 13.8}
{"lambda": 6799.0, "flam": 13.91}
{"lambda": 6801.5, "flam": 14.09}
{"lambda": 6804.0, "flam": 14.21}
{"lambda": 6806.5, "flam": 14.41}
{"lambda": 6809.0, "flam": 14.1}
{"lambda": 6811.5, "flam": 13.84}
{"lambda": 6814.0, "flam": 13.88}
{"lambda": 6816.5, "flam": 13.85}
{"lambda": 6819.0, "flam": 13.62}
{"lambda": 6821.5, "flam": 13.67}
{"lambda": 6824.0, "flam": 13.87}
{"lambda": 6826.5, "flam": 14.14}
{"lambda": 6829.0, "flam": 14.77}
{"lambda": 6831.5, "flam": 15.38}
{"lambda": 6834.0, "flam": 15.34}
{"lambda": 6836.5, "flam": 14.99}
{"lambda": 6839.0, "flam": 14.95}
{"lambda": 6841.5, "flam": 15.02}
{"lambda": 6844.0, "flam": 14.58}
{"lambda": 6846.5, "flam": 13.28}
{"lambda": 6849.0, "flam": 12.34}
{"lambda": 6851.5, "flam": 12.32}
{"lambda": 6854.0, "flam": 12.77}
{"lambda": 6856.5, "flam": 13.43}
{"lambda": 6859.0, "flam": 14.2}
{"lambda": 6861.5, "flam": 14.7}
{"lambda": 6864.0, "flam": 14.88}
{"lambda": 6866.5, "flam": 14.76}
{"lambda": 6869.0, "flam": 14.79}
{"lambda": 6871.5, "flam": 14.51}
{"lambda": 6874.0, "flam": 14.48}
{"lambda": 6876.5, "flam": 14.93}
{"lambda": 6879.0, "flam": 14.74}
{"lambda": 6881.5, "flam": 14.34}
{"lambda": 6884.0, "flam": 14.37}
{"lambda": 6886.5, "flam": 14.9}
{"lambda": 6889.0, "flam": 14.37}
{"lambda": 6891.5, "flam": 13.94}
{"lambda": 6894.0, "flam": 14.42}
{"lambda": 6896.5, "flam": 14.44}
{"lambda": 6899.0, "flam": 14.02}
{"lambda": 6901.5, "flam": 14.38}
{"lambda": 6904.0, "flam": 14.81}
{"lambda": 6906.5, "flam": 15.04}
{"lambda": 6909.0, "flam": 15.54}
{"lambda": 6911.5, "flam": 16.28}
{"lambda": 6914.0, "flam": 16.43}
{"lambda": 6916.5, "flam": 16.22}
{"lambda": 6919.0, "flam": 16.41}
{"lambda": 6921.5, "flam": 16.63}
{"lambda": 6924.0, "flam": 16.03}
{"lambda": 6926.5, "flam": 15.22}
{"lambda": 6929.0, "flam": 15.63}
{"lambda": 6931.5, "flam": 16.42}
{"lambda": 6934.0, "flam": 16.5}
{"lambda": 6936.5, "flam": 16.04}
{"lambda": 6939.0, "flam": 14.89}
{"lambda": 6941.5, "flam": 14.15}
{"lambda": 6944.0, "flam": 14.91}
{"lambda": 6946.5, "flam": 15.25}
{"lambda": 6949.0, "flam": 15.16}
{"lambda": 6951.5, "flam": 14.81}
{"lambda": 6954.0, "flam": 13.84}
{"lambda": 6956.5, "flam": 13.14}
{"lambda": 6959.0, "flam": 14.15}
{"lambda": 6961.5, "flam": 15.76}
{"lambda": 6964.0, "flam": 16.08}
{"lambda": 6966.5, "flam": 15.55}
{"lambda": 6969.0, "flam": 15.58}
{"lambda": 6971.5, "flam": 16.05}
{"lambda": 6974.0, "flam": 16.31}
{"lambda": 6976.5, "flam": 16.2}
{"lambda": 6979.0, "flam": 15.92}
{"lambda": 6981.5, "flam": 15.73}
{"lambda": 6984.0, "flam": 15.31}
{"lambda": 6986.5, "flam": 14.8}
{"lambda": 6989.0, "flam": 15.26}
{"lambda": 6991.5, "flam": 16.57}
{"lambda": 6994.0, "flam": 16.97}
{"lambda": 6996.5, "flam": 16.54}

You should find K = -1.3 angstroms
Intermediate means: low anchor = 13.3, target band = 15.4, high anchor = 15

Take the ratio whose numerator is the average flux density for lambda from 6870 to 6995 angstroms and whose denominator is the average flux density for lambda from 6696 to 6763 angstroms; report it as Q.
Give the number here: 1.2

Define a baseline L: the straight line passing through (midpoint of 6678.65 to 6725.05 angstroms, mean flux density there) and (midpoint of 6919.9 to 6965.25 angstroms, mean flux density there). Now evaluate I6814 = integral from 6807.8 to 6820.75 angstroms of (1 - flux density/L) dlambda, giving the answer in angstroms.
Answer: 0.2 angstroms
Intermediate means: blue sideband 13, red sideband 15.3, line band 13.8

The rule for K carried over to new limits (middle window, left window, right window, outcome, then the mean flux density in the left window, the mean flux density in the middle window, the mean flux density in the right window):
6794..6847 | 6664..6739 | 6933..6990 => -1.89 angstroms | 12.5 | 14.3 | 15.3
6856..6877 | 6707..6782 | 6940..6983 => -0.40 angstroms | 13.1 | 14.5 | 15.2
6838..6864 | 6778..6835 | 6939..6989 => 1.07 angstroms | 14.1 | 13.8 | 15.2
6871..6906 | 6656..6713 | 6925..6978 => 0.36 angstroms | 12.4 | 14.5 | 15.3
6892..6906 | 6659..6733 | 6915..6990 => 0.42 angstroms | 12.6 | 14.4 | 15.5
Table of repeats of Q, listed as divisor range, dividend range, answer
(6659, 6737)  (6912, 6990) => 1.24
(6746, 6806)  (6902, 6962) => 1.13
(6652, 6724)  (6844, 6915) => 1.15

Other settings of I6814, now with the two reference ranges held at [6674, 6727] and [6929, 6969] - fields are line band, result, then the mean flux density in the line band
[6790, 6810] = -0.6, 14.2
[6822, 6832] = -0.2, 14.4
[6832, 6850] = -0.3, 14.4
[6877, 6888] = 0.0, 14.6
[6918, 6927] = -0.7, 16.1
